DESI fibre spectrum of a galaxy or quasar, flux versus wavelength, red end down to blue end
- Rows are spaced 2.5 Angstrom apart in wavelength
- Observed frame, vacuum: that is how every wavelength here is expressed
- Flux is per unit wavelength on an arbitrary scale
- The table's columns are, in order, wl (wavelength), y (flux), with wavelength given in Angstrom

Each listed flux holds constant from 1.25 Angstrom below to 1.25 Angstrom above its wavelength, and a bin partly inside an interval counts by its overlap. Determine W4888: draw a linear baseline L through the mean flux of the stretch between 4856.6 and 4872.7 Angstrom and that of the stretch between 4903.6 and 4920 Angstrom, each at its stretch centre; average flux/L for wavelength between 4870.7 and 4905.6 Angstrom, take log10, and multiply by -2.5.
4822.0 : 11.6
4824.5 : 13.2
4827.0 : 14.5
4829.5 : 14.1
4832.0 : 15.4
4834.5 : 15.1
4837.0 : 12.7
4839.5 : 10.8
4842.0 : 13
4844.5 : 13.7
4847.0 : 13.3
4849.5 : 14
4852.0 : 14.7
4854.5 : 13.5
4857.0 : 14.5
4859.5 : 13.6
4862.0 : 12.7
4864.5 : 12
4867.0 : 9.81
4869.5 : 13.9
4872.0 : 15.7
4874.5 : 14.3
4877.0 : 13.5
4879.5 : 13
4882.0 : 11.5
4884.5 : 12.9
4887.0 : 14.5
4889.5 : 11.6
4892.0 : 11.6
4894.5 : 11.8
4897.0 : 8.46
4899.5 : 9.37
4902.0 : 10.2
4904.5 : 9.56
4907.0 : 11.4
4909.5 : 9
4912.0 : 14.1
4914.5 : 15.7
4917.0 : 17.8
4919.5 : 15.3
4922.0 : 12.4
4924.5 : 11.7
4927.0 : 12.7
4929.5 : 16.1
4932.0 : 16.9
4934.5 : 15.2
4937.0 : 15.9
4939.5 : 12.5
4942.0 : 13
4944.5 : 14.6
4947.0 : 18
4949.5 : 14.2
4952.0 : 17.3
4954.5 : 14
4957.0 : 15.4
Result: 0.096 mag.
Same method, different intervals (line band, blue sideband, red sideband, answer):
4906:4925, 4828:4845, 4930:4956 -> 0.10 mag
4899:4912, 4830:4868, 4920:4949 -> 0.33 mag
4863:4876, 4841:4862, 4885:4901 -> -0.04 mag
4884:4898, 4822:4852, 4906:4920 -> 0.17 mag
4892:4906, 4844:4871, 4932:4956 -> 0.37 mag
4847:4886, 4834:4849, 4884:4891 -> -0.03 mag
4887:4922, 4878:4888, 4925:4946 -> 0.13 mag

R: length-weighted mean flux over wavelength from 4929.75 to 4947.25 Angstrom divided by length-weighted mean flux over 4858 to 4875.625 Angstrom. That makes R 1.1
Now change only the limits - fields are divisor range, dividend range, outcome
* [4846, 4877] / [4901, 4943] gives 1.00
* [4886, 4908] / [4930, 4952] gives 1.39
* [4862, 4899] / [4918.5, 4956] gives 1.18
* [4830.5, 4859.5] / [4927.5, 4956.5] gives 1.11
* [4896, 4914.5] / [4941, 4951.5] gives 1.42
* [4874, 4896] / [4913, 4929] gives 1.14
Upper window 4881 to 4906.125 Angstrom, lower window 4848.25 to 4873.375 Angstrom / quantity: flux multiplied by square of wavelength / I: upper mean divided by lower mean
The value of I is 0.84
